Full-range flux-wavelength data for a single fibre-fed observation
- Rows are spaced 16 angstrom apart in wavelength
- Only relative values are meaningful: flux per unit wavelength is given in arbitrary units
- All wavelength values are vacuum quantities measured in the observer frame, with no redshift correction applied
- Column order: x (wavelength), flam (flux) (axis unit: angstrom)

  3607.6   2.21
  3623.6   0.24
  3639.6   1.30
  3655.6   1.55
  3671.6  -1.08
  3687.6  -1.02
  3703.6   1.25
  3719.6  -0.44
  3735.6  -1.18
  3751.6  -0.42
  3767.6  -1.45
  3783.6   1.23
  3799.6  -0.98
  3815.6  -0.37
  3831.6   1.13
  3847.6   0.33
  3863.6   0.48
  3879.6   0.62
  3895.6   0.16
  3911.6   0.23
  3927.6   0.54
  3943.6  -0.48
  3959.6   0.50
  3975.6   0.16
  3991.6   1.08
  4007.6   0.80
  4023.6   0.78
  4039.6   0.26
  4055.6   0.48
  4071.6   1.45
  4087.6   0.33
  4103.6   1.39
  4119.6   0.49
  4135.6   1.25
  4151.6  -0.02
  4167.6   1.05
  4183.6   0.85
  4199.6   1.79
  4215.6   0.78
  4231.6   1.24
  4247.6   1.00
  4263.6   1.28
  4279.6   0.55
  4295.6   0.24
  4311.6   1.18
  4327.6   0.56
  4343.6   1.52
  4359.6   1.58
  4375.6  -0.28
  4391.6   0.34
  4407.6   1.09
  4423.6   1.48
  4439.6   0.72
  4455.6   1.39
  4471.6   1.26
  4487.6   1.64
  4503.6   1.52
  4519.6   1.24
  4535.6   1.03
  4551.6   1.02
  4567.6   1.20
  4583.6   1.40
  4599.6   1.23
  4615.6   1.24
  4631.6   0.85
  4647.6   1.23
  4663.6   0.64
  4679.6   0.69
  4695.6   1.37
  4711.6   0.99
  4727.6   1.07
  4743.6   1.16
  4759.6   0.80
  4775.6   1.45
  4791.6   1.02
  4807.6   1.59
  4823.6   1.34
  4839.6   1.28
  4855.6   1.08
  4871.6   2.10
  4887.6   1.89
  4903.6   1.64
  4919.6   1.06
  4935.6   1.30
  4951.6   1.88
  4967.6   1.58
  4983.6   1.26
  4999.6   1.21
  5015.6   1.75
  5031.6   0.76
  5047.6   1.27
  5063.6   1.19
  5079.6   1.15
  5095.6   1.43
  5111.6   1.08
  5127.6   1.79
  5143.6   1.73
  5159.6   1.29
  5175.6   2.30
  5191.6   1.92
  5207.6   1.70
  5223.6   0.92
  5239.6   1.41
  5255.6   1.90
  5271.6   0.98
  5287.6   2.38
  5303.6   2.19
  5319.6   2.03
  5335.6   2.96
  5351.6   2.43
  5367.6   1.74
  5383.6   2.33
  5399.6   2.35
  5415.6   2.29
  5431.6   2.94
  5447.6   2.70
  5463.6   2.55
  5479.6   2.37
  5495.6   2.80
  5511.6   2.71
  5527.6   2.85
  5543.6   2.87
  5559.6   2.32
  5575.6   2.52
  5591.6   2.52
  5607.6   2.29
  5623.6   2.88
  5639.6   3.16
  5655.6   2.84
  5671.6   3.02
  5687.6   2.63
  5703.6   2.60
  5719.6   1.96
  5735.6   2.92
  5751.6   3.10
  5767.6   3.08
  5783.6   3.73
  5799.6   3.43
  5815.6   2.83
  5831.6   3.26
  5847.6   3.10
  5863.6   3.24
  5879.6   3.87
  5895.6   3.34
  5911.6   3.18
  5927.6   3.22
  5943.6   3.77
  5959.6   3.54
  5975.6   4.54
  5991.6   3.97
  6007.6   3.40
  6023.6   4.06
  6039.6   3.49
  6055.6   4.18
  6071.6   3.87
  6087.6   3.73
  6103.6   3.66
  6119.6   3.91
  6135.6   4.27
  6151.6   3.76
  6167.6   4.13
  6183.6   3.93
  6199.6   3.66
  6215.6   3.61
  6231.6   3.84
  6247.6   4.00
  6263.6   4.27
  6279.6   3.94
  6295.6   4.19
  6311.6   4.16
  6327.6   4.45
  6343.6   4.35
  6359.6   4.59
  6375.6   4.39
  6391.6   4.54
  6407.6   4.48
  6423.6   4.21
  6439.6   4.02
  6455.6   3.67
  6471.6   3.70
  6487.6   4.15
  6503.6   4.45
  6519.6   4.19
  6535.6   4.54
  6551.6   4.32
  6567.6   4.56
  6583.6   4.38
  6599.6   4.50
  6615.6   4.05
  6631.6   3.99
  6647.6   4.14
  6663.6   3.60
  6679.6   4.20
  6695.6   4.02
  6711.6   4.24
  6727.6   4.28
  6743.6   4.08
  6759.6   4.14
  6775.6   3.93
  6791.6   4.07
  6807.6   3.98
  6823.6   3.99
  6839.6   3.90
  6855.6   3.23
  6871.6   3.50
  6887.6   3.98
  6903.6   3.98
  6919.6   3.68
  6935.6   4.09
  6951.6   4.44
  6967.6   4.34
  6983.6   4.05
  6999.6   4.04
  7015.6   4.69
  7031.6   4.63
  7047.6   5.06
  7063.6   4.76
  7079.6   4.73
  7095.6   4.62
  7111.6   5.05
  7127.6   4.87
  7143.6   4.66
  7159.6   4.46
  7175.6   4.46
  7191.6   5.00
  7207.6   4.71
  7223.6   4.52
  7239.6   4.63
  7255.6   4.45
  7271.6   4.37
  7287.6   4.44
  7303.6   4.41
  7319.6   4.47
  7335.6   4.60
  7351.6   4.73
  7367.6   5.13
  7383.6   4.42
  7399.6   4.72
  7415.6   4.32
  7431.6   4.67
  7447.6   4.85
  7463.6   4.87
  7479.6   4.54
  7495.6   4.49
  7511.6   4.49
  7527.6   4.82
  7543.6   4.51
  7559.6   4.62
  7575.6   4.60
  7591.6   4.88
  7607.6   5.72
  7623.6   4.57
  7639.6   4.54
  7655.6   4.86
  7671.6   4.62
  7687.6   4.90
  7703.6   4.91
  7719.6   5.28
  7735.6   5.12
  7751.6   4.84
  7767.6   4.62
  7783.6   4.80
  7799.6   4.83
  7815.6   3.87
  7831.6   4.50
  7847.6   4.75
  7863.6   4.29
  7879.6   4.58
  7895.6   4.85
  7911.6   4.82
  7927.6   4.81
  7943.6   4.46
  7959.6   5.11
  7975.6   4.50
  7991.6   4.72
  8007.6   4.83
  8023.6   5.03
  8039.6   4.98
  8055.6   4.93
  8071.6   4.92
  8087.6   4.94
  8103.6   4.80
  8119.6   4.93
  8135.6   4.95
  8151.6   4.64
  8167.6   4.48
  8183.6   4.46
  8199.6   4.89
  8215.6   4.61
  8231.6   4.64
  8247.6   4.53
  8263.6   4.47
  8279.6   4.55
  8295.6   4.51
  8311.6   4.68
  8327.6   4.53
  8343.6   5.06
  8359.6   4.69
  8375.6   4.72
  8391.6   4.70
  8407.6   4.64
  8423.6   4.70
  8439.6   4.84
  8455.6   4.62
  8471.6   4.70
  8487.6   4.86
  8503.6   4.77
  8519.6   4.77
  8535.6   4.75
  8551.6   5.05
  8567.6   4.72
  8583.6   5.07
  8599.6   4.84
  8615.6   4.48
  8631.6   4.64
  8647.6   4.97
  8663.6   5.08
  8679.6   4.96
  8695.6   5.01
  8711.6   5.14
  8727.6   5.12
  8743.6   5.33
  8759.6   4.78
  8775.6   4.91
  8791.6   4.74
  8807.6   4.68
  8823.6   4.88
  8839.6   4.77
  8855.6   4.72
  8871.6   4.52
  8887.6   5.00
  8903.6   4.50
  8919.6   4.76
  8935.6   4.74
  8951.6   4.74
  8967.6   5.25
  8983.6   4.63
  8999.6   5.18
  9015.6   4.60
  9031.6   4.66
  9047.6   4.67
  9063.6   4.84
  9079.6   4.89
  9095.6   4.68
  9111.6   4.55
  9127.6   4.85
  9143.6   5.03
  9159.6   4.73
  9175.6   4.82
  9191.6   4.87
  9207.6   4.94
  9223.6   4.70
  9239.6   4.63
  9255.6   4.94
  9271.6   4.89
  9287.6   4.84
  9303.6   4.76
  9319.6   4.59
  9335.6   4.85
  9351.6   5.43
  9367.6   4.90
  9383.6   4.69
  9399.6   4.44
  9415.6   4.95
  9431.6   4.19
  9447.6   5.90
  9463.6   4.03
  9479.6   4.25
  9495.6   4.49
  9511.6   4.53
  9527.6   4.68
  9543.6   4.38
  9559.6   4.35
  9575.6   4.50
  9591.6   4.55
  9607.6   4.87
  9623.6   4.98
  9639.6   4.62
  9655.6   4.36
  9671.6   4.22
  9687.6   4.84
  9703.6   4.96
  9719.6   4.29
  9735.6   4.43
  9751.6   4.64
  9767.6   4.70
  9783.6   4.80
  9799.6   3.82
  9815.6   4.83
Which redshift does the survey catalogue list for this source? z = 0.33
